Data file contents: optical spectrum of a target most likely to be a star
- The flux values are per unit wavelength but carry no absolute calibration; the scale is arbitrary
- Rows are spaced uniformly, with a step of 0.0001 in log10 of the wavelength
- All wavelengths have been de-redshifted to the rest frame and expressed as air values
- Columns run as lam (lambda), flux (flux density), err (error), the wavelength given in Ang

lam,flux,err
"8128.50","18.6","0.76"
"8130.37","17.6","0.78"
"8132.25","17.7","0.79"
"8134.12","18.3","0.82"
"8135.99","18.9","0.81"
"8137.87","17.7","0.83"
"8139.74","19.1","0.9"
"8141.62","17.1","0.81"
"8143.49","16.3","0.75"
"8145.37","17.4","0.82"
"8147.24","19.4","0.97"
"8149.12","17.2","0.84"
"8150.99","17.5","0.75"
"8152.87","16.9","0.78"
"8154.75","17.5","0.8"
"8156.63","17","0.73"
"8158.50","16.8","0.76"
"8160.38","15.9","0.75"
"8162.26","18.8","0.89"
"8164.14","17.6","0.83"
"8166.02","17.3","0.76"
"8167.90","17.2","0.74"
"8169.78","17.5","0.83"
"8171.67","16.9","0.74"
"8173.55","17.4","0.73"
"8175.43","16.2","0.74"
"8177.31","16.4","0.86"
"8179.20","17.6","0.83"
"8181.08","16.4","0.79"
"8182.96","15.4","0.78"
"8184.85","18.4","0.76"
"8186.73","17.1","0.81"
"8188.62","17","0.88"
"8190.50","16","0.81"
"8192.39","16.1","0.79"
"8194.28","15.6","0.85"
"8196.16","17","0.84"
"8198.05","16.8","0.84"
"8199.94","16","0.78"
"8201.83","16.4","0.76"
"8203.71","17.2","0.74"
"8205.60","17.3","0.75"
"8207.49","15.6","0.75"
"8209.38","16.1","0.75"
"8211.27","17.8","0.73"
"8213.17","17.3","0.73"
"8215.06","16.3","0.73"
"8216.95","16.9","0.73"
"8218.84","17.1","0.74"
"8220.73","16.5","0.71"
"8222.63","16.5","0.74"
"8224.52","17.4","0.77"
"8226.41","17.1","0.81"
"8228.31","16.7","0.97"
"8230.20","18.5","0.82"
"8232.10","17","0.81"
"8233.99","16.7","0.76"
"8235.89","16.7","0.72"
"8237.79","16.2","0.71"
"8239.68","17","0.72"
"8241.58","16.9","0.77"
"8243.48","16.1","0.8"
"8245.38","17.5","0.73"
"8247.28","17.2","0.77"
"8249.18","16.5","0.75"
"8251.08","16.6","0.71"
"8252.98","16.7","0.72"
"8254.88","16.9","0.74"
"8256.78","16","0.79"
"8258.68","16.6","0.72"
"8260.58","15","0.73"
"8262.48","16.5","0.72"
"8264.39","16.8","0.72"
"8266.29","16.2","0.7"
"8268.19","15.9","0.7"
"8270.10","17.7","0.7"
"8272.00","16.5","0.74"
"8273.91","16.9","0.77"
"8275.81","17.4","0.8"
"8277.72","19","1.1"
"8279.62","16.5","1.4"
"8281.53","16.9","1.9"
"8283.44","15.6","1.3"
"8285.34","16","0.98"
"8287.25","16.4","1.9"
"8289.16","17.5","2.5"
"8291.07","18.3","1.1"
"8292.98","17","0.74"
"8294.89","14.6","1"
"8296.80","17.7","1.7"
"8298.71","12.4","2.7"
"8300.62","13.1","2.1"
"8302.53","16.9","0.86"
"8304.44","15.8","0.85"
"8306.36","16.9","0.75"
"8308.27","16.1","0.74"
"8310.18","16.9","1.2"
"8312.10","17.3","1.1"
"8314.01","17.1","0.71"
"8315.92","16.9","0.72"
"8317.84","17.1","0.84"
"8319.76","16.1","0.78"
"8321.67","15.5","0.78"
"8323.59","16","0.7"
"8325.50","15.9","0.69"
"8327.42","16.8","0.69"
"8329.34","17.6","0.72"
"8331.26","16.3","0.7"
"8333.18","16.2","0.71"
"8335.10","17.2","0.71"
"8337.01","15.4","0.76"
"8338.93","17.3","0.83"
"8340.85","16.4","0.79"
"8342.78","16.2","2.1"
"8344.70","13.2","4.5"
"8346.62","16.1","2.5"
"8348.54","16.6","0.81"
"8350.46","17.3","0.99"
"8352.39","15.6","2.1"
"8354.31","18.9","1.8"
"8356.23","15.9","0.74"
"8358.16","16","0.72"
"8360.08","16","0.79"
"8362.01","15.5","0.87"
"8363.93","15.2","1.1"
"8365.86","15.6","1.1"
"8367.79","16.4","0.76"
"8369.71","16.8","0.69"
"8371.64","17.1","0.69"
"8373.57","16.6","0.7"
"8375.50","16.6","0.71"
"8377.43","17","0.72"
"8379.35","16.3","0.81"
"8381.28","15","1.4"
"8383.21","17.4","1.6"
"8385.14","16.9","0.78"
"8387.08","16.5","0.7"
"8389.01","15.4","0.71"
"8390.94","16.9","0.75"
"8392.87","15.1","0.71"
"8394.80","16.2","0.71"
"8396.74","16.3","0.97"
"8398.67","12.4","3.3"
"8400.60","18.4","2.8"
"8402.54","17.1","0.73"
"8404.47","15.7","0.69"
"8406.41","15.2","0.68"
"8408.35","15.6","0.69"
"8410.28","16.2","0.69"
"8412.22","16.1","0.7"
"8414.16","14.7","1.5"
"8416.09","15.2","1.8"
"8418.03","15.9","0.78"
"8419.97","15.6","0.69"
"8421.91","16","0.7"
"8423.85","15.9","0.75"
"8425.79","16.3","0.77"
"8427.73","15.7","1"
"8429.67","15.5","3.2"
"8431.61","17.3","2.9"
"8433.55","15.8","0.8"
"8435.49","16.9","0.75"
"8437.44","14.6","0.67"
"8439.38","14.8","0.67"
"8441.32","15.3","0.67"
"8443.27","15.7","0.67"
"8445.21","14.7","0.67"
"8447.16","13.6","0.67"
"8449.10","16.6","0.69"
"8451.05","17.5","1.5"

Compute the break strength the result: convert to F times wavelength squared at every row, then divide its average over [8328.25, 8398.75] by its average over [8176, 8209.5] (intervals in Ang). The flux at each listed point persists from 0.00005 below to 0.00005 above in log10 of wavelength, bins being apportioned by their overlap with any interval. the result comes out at 1.0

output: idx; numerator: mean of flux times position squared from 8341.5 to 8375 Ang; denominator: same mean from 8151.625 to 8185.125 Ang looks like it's 1.0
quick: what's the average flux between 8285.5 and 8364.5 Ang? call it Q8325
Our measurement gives 16.3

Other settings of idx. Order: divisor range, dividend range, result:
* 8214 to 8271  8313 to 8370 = 1.00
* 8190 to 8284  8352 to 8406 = 1.00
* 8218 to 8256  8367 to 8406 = 1.00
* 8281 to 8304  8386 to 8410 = 1.02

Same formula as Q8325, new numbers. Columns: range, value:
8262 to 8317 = 16.5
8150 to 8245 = 16.9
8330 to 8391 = 16.3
